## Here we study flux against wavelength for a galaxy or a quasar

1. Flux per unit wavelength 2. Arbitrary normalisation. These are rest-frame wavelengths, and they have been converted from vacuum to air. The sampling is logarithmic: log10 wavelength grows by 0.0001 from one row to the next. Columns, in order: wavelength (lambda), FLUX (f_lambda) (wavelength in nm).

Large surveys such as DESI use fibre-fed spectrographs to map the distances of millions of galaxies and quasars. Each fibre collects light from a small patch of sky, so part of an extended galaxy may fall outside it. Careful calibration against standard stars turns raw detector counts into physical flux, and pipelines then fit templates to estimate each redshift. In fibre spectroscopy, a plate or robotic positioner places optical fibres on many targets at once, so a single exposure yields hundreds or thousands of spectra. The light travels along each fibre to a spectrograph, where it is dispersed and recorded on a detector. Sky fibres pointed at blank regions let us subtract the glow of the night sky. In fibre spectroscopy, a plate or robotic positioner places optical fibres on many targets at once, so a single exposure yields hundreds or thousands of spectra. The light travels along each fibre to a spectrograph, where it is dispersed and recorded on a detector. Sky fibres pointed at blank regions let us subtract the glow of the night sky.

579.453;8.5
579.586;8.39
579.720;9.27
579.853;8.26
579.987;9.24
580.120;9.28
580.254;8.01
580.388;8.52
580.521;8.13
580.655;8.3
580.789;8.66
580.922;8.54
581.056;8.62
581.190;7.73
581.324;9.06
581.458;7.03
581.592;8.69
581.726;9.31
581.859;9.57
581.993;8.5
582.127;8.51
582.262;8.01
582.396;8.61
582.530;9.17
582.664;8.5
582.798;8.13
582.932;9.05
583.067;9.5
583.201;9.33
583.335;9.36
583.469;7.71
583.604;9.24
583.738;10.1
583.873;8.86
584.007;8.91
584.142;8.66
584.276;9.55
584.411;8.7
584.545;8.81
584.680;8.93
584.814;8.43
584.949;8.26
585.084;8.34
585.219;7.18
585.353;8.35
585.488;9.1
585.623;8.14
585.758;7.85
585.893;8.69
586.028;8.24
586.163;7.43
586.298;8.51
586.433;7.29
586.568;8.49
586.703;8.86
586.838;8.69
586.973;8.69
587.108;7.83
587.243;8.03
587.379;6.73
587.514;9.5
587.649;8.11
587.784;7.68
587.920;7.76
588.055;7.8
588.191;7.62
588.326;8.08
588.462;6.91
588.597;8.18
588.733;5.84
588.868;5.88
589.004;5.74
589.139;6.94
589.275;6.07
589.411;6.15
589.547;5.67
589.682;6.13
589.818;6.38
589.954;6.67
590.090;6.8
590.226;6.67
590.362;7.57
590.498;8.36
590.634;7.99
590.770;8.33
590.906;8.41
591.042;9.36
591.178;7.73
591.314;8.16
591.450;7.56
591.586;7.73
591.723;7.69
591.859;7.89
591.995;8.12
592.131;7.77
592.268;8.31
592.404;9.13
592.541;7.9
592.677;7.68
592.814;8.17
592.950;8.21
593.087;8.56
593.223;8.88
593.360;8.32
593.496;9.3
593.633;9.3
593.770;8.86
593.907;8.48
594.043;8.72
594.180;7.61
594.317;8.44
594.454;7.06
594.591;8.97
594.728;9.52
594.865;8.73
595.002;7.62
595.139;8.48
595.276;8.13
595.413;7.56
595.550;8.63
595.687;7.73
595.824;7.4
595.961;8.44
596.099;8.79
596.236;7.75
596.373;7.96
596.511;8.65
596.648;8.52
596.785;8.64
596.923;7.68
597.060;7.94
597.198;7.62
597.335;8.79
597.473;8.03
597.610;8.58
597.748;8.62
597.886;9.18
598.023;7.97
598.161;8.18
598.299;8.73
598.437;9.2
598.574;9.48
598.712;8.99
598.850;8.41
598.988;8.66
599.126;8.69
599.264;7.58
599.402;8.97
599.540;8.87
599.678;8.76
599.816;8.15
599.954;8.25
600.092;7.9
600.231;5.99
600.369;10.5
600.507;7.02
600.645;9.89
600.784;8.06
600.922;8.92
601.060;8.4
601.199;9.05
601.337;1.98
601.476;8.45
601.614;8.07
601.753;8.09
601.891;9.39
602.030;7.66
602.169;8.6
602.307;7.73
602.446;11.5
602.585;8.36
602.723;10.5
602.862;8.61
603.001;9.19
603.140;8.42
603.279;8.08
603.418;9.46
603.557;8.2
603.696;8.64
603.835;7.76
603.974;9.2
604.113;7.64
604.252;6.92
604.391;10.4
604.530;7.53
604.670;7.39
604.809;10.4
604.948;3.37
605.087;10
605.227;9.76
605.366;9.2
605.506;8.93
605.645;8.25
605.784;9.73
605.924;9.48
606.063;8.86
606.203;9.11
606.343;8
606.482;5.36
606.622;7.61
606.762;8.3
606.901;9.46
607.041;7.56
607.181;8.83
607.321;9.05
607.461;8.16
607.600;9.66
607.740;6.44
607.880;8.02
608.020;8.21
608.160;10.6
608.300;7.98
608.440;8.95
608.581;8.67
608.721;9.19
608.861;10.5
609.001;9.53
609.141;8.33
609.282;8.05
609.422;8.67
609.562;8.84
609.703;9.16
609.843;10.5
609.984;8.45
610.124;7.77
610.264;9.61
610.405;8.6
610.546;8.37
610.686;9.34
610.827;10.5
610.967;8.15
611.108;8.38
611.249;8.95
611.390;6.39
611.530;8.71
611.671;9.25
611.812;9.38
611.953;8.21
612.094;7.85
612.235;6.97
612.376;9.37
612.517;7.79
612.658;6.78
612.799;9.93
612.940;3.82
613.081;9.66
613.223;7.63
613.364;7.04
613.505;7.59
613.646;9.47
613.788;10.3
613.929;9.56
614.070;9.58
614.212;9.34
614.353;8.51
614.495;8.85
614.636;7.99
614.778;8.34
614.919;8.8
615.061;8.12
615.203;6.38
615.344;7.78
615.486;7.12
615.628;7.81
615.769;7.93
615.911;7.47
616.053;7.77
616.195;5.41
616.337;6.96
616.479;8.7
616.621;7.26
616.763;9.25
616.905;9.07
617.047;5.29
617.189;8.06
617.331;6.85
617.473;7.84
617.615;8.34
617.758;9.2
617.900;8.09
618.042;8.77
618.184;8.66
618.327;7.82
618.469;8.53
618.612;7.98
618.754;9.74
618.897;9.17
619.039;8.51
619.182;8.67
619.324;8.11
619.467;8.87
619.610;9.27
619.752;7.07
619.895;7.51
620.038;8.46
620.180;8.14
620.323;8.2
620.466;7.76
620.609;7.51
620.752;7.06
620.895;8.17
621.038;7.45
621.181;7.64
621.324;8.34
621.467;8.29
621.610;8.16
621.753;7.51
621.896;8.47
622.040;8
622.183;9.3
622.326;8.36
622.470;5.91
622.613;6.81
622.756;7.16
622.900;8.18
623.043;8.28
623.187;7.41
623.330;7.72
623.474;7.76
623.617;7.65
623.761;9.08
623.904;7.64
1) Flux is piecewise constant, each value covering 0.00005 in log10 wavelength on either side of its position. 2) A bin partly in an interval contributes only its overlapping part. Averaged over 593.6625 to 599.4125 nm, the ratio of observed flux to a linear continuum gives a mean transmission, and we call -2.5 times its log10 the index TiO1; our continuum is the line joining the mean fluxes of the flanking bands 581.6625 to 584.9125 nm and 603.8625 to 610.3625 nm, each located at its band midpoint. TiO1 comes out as 0.04 mag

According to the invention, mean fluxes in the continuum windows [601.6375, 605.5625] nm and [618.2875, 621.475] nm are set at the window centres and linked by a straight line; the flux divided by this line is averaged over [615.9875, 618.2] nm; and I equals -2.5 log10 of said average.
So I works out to 0.06 mag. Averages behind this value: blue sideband 8.6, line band 7.83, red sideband 8.19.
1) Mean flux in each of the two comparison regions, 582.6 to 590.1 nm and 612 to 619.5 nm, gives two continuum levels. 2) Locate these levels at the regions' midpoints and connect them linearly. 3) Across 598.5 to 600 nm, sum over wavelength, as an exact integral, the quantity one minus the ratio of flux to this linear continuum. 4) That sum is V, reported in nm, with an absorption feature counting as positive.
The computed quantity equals -0.11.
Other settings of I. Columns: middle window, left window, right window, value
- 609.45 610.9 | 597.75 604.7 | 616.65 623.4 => -0.106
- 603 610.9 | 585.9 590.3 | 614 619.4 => -0.102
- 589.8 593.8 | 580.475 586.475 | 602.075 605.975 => 0.071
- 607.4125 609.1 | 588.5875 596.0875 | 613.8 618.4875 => -0.109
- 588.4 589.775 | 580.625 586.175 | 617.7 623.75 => 0.322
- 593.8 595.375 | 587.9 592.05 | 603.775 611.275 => -0.095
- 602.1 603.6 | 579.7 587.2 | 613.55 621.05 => -0.080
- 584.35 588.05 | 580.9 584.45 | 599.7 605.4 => 0.060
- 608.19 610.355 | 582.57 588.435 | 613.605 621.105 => -0.094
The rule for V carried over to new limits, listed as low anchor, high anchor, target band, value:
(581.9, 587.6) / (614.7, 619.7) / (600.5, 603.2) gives -0.05 nm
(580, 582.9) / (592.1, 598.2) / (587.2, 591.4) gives 0.55 nm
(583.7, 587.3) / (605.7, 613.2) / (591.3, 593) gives 0.09 nm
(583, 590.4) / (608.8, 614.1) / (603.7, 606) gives -0.03 nm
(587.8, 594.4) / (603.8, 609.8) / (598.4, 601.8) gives -0.02 nm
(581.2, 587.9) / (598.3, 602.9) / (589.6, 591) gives 0.19 nm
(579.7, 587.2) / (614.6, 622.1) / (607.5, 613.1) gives -0.31 nm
